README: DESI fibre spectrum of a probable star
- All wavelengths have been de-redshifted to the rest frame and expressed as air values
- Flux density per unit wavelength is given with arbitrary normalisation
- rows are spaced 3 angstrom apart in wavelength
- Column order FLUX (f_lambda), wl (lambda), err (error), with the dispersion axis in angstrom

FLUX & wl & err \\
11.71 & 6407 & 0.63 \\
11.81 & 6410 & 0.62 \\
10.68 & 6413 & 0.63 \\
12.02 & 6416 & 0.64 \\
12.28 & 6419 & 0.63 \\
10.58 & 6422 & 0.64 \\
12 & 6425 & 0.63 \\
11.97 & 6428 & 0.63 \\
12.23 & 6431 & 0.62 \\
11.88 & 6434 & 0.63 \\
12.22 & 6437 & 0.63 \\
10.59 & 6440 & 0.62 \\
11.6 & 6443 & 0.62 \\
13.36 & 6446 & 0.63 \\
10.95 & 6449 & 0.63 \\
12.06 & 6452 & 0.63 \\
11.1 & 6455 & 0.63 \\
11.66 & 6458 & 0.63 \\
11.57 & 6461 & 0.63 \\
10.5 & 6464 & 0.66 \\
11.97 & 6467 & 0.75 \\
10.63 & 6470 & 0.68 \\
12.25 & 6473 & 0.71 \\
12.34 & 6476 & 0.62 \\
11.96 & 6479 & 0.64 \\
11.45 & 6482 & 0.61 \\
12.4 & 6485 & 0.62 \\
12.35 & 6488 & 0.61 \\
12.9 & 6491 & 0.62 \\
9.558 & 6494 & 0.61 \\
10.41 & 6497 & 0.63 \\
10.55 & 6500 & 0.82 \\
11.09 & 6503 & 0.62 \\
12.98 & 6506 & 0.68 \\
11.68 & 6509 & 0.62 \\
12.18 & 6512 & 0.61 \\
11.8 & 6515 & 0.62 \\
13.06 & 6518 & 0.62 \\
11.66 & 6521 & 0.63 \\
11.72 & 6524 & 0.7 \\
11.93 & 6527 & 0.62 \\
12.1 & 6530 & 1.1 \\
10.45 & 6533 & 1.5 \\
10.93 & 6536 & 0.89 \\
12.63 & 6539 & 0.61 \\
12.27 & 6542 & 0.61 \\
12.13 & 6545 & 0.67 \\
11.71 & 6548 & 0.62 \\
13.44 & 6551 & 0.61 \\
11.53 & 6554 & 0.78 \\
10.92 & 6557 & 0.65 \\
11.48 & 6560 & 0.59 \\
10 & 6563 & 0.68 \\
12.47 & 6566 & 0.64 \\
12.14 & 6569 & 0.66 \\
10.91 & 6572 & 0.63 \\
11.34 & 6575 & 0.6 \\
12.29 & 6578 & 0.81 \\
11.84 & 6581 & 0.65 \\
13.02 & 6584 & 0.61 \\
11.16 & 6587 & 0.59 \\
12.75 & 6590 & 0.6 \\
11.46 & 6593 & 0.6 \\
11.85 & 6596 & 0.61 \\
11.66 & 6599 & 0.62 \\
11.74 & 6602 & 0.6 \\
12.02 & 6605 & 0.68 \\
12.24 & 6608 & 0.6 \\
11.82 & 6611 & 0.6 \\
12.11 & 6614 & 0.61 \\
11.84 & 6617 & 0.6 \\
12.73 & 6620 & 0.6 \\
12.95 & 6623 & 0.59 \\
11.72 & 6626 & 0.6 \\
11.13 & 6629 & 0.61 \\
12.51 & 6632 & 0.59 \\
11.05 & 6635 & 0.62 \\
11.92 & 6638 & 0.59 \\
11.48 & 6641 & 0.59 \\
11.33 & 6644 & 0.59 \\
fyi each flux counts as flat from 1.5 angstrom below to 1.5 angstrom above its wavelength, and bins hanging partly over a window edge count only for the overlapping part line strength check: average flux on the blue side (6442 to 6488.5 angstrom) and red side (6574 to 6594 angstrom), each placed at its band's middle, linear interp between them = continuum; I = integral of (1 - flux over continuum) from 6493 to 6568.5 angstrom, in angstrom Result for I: 1.6 angstrom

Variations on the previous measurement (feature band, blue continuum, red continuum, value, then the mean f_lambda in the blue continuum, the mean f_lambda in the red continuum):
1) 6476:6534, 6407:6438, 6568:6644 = 0.5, 11.8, 11.9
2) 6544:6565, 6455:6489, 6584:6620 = 0.4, 11.7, 12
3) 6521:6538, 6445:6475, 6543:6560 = 0.5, 11.6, 11.9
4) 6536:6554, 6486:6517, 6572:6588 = -0.8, 11.6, 11.9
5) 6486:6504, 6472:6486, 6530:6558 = 1.2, 12.1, 11.8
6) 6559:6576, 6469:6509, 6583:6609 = 0.7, 11.6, 12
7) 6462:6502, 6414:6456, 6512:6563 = 1.1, 11.8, 11.8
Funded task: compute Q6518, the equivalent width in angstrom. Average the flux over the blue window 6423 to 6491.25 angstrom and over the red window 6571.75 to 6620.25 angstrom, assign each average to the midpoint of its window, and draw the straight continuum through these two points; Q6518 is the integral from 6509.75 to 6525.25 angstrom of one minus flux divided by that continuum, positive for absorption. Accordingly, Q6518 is -0.3 angstrom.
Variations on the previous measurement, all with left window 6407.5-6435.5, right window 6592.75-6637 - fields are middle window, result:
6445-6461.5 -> 0.0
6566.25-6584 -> 0.0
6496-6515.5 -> 0.4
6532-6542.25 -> 0.3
